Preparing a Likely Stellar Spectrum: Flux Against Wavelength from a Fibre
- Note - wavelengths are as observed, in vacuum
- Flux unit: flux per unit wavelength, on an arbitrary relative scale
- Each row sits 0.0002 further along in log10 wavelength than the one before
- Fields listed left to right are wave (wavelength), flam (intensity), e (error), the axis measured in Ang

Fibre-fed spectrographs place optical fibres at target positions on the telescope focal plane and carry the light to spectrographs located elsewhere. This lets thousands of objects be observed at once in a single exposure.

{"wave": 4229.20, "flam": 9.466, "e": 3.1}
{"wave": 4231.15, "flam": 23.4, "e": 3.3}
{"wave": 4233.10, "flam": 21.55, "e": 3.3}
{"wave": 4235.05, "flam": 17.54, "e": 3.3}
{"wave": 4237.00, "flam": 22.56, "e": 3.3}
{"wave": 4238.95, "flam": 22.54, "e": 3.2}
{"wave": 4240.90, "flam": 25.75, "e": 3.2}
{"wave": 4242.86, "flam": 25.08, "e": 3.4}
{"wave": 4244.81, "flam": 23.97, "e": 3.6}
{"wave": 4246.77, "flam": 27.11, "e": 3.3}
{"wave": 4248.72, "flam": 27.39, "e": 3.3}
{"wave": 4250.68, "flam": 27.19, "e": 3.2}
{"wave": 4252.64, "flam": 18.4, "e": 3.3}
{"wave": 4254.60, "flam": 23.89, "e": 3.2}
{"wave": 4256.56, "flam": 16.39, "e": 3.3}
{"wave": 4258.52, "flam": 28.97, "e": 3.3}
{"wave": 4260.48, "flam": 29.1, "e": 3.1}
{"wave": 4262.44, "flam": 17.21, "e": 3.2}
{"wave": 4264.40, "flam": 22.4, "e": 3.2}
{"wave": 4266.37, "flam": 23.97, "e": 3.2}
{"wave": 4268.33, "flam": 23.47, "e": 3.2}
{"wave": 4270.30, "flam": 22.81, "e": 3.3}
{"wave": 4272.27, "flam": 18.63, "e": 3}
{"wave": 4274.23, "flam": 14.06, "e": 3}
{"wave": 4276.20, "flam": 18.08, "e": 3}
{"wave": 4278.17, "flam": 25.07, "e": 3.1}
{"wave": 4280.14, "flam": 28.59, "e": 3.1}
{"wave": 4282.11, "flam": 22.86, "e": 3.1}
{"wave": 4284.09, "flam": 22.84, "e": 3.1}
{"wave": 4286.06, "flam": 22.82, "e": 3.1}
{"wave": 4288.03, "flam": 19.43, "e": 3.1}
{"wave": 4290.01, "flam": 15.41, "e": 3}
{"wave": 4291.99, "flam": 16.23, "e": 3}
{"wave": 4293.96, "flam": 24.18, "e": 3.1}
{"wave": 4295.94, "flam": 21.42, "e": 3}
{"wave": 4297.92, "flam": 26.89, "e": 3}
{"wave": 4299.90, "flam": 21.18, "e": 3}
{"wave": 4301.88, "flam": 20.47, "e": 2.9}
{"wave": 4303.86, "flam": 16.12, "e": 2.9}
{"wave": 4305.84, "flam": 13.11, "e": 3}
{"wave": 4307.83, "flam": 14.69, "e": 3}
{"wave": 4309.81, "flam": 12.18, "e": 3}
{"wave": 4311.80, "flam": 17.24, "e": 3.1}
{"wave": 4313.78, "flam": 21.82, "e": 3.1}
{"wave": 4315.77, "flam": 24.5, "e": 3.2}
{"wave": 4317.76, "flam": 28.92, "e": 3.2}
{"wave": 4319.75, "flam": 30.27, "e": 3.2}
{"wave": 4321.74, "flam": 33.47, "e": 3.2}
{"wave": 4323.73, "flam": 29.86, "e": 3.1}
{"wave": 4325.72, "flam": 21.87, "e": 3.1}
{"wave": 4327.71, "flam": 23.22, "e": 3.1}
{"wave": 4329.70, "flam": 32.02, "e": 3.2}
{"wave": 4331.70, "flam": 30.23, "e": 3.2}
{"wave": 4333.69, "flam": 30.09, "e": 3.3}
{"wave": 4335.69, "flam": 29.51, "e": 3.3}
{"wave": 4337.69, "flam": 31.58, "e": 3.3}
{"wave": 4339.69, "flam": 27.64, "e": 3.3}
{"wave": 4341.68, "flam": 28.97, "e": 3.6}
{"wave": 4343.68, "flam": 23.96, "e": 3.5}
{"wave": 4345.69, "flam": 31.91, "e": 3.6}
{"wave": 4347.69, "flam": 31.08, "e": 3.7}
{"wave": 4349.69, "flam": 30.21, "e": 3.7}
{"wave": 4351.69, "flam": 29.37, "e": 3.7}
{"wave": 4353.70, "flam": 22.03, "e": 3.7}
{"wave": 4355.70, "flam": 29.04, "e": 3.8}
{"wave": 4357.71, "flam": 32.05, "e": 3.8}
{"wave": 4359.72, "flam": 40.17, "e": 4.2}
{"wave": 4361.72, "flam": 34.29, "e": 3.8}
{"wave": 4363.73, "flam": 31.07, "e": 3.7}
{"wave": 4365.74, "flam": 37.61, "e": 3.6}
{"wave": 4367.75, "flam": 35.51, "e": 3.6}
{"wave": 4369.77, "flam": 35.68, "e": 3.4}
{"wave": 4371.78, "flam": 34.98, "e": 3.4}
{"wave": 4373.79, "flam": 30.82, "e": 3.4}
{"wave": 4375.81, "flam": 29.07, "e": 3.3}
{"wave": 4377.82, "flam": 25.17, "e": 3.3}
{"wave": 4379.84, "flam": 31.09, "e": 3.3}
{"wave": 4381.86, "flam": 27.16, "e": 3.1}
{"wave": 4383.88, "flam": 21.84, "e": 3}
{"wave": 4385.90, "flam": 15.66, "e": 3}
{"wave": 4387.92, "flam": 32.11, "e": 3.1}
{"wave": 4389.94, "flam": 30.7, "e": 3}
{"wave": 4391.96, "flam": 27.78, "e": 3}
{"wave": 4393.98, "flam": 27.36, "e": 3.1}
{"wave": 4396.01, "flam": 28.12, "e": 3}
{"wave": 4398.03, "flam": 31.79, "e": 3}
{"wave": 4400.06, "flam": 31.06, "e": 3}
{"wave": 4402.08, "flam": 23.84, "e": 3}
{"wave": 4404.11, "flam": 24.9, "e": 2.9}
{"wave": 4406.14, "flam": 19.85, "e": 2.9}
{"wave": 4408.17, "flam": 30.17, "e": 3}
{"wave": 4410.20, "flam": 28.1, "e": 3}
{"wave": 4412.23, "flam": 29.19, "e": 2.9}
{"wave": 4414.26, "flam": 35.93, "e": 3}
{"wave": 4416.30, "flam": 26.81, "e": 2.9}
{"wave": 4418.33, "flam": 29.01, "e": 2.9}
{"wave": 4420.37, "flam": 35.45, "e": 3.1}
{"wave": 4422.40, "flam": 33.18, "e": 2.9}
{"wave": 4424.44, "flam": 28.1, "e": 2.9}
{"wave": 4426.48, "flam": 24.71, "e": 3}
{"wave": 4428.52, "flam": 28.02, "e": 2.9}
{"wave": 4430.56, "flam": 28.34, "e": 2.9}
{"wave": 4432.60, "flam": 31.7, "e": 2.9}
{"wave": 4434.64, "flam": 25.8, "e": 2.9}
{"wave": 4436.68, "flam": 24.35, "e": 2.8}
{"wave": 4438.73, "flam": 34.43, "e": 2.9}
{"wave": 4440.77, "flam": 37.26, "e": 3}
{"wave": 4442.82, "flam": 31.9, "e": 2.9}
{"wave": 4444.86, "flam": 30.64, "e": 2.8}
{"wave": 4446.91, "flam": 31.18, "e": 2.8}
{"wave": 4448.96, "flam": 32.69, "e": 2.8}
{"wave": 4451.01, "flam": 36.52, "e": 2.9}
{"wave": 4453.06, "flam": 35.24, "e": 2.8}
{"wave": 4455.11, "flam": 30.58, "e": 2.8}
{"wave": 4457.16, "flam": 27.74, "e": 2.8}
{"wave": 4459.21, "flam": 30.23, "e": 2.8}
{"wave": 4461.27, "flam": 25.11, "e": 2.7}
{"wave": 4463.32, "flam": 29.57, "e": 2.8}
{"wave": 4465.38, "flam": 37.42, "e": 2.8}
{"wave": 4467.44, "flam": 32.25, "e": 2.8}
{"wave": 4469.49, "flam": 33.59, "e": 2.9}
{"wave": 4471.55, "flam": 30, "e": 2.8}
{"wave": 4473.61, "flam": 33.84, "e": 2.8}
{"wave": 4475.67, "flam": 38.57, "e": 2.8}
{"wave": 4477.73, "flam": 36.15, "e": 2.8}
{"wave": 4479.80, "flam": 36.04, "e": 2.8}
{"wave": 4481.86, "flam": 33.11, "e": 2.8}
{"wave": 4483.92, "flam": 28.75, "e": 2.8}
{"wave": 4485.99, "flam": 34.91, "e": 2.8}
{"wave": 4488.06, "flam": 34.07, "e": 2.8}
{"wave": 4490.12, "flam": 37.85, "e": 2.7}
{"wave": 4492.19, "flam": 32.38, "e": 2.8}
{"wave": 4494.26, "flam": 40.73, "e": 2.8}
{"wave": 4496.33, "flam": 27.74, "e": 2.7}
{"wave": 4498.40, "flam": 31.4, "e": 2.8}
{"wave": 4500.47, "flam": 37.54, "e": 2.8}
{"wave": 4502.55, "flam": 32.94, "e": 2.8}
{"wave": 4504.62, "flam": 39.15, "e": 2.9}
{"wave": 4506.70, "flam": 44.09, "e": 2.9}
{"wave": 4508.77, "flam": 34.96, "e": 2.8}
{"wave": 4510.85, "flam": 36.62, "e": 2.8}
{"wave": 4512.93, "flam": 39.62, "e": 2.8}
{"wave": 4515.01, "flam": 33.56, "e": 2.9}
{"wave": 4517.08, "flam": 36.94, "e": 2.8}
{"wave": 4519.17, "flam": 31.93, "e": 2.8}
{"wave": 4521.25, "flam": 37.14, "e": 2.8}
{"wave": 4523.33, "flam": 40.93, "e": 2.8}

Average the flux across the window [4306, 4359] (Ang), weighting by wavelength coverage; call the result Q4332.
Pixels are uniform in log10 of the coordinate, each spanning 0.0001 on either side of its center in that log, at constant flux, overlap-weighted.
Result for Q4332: 26.7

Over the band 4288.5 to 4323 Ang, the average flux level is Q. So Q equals 21.1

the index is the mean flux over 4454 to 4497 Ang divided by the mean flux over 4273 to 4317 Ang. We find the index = 1.6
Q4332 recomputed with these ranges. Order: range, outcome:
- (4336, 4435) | 29.4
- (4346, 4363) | 31.1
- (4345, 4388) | 30.3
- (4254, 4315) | 20.7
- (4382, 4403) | 27.1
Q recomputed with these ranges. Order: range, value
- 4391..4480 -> 30.5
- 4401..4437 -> 28.3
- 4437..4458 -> 32.6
